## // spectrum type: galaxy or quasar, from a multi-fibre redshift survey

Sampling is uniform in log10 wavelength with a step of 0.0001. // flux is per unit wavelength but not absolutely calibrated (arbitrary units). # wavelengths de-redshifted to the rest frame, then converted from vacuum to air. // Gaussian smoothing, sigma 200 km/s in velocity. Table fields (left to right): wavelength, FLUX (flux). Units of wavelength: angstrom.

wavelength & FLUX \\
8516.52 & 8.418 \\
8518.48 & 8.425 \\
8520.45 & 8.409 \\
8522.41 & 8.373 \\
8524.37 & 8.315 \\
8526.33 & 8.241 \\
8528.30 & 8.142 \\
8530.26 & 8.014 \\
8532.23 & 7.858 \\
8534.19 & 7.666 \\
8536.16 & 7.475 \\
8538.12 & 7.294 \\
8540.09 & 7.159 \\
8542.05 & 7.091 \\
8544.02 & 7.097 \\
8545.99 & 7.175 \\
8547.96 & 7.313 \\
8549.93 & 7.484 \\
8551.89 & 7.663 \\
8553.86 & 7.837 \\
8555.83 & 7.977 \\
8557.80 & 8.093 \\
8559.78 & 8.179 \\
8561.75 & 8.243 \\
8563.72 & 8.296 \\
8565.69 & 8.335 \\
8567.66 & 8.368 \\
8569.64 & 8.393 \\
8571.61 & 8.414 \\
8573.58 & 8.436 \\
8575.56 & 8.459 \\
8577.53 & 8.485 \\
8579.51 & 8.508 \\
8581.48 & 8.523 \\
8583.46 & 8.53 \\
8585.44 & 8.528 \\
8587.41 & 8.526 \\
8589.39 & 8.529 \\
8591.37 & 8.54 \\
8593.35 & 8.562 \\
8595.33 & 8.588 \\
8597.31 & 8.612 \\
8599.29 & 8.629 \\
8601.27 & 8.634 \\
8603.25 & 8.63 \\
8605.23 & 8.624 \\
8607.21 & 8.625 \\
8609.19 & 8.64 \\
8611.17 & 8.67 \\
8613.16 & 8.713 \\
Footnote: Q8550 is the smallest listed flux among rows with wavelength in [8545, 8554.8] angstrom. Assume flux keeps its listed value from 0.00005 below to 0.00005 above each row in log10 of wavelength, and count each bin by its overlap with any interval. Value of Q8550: 7.175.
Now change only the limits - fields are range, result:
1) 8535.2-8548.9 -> 7.091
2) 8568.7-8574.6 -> 8.393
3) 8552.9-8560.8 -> 7.837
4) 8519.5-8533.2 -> 7.858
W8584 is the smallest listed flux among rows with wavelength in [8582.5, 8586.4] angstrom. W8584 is 8.528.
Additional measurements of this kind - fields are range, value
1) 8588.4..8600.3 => 8.529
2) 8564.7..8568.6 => 8.335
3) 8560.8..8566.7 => 8.243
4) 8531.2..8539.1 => 7.294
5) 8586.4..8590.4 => 8.526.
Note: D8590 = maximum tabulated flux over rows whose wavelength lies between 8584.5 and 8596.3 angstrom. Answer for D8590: 8.588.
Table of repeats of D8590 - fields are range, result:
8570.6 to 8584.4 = 8.53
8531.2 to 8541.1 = 7.858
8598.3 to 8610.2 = 8.64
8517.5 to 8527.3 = 8.425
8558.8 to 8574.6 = 8.436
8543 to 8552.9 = 7.663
